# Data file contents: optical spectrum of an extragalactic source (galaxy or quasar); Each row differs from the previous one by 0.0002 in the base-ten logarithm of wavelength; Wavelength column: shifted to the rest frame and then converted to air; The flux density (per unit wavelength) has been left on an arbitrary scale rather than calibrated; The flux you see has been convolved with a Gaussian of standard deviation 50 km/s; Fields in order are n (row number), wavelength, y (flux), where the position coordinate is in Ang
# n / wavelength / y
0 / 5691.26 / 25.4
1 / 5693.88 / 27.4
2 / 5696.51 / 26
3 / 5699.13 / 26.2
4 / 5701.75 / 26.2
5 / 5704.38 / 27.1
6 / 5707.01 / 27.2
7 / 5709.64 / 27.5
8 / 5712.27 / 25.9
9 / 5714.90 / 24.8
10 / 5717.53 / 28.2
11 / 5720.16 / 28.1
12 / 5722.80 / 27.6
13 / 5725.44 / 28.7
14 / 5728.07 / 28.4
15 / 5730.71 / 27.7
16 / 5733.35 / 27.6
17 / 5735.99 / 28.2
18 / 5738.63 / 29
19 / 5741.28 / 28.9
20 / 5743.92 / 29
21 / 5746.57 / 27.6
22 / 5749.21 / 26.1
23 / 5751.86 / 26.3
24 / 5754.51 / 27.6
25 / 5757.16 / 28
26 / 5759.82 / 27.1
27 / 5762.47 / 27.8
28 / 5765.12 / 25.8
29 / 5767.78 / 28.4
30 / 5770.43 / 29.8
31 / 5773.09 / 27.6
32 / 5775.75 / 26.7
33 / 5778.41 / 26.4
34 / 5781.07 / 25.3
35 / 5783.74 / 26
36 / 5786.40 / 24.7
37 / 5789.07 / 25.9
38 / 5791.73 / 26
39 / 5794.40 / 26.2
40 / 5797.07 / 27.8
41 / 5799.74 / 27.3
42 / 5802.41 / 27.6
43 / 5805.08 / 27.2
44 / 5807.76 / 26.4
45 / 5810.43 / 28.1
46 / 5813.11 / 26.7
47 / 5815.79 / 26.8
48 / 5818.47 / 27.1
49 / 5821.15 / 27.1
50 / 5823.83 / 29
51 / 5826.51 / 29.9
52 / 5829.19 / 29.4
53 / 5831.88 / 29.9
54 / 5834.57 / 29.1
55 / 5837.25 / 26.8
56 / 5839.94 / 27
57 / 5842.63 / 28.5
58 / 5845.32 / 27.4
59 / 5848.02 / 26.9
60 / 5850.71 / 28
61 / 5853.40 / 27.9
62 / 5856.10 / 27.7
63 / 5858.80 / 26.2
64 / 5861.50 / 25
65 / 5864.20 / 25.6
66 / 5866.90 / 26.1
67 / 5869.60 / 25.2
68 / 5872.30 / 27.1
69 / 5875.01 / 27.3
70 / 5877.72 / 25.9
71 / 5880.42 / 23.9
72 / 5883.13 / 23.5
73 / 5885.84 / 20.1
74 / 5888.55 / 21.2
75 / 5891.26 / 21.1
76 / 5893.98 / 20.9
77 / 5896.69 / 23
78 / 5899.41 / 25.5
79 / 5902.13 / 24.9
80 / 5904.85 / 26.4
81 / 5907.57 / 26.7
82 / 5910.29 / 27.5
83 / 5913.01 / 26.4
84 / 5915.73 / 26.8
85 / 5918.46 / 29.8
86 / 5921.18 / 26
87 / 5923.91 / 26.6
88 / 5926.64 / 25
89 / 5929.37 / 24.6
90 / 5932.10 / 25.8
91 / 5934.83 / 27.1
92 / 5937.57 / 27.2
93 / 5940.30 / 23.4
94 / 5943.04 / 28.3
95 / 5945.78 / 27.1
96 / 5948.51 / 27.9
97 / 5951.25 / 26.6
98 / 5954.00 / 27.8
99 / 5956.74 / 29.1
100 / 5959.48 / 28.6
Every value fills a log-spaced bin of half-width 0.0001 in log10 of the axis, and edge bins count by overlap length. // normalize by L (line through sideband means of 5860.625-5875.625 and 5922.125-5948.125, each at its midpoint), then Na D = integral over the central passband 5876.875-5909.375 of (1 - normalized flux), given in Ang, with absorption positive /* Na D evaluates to 3.1 Ang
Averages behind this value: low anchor 26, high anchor 26.2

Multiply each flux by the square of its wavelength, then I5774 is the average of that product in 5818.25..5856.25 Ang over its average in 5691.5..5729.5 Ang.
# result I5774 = 1.09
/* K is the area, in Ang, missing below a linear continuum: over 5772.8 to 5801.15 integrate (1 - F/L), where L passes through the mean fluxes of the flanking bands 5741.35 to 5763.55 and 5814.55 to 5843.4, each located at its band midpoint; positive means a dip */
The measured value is 1.6 Ang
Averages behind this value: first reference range 27.5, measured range 26.3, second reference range 28.2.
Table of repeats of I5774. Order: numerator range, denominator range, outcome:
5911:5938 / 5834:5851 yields 0.99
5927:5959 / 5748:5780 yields 1.04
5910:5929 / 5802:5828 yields 1.00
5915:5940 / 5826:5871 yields 0.99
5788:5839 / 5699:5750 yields 1.03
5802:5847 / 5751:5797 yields 1.06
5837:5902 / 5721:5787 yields 0.96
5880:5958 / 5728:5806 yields 0.99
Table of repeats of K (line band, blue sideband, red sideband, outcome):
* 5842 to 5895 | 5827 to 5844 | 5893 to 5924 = 4.12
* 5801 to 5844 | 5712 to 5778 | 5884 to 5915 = -3.48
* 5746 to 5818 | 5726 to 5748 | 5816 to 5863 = 2.96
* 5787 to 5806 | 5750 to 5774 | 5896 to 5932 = 0.33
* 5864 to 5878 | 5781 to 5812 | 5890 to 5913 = -0.60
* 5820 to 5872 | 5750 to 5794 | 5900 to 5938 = -1.70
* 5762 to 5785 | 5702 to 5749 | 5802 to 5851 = 0.56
